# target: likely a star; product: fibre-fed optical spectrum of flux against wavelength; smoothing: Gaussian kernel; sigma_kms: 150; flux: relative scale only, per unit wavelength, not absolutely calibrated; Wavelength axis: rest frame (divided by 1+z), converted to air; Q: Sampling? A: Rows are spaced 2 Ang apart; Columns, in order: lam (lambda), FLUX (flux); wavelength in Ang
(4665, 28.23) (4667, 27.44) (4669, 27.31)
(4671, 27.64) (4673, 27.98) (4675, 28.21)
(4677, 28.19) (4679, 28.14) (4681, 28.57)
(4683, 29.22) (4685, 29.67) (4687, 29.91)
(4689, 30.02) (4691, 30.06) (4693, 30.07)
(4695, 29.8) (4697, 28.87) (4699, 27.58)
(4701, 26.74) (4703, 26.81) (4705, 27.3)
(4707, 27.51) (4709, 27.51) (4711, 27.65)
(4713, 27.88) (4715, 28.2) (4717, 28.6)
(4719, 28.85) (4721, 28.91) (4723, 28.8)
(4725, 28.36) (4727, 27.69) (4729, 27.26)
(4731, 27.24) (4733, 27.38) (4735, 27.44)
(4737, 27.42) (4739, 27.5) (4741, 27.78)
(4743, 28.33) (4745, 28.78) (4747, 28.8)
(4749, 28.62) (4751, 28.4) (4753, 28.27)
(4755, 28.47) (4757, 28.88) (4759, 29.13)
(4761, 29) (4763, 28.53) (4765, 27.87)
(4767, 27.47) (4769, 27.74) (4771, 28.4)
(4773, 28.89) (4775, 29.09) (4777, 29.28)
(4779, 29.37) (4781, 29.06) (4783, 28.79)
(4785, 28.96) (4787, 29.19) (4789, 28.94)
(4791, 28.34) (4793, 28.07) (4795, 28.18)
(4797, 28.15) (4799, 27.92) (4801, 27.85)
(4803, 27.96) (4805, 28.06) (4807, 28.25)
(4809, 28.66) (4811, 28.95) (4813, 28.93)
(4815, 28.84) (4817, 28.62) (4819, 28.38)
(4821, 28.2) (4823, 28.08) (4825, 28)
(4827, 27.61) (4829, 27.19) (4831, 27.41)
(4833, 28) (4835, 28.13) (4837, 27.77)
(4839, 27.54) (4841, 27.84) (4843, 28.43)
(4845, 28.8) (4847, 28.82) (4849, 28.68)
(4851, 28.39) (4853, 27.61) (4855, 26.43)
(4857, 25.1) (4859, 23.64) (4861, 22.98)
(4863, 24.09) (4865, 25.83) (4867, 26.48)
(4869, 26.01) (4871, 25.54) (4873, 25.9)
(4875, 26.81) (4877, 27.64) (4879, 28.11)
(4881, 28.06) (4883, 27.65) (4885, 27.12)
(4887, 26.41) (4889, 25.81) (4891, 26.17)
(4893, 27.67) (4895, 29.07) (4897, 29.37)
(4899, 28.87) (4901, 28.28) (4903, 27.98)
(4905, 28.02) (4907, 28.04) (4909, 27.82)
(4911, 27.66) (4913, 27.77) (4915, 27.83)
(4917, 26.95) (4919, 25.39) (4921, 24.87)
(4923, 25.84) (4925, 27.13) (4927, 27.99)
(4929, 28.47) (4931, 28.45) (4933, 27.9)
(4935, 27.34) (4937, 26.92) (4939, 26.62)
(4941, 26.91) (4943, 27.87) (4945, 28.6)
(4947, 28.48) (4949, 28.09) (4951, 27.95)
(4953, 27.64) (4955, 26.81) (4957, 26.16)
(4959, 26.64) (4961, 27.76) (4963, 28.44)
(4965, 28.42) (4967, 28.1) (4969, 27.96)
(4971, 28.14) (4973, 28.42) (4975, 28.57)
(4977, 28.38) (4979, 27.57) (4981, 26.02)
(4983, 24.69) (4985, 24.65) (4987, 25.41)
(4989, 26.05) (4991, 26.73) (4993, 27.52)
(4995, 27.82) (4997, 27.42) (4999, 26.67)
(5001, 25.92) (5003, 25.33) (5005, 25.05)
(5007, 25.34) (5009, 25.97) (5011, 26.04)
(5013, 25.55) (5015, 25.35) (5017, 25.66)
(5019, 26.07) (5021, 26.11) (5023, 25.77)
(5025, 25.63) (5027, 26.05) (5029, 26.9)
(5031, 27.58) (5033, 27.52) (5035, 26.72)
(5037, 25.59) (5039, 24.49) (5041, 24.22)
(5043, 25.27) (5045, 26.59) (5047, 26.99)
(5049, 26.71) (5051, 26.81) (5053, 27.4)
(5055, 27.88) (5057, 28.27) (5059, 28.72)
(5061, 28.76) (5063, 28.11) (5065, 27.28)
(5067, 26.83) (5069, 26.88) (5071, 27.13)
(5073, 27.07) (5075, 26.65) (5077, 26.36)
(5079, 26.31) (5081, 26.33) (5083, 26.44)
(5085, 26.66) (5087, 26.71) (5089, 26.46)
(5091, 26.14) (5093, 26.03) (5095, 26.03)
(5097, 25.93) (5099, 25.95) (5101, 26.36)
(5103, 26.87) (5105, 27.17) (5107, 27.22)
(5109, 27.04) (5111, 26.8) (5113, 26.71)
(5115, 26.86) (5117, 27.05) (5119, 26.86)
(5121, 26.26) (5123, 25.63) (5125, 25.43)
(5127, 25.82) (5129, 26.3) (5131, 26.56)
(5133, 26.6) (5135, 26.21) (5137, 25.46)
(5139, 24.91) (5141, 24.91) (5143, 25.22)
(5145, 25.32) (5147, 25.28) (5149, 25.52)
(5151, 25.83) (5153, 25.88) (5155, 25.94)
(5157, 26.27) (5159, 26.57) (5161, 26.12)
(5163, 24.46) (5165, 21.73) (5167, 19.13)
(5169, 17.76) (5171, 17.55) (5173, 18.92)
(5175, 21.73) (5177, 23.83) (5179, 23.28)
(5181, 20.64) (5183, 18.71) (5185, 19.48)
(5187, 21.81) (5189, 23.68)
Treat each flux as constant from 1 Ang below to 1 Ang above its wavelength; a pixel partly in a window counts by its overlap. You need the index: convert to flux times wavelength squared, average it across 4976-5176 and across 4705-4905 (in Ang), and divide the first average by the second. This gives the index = 1.0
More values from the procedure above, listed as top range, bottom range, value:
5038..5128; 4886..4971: 1.03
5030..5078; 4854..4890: 1.11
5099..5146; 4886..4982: 1.03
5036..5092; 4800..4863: 1.06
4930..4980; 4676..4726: 1.08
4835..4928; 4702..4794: 1.01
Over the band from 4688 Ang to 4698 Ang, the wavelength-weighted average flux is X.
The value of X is 29.8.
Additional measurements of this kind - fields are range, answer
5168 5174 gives 18.1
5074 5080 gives 26.4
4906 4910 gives 27.9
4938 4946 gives 27.5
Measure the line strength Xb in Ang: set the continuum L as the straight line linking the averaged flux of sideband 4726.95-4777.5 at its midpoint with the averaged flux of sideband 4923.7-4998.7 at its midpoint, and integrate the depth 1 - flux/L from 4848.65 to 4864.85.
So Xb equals 1.2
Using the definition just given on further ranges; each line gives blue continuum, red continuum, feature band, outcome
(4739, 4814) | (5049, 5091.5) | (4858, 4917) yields 2.1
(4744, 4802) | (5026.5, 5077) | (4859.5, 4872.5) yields 1.3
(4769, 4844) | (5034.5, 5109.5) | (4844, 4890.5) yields 2.3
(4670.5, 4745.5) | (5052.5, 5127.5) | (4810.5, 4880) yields 1.2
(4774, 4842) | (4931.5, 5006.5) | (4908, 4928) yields 0.4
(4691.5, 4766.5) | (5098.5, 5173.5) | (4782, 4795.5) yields -0.4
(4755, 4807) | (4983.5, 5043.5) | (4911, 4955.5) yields -0.8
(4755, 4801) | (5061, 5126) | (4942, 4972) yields -0.4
